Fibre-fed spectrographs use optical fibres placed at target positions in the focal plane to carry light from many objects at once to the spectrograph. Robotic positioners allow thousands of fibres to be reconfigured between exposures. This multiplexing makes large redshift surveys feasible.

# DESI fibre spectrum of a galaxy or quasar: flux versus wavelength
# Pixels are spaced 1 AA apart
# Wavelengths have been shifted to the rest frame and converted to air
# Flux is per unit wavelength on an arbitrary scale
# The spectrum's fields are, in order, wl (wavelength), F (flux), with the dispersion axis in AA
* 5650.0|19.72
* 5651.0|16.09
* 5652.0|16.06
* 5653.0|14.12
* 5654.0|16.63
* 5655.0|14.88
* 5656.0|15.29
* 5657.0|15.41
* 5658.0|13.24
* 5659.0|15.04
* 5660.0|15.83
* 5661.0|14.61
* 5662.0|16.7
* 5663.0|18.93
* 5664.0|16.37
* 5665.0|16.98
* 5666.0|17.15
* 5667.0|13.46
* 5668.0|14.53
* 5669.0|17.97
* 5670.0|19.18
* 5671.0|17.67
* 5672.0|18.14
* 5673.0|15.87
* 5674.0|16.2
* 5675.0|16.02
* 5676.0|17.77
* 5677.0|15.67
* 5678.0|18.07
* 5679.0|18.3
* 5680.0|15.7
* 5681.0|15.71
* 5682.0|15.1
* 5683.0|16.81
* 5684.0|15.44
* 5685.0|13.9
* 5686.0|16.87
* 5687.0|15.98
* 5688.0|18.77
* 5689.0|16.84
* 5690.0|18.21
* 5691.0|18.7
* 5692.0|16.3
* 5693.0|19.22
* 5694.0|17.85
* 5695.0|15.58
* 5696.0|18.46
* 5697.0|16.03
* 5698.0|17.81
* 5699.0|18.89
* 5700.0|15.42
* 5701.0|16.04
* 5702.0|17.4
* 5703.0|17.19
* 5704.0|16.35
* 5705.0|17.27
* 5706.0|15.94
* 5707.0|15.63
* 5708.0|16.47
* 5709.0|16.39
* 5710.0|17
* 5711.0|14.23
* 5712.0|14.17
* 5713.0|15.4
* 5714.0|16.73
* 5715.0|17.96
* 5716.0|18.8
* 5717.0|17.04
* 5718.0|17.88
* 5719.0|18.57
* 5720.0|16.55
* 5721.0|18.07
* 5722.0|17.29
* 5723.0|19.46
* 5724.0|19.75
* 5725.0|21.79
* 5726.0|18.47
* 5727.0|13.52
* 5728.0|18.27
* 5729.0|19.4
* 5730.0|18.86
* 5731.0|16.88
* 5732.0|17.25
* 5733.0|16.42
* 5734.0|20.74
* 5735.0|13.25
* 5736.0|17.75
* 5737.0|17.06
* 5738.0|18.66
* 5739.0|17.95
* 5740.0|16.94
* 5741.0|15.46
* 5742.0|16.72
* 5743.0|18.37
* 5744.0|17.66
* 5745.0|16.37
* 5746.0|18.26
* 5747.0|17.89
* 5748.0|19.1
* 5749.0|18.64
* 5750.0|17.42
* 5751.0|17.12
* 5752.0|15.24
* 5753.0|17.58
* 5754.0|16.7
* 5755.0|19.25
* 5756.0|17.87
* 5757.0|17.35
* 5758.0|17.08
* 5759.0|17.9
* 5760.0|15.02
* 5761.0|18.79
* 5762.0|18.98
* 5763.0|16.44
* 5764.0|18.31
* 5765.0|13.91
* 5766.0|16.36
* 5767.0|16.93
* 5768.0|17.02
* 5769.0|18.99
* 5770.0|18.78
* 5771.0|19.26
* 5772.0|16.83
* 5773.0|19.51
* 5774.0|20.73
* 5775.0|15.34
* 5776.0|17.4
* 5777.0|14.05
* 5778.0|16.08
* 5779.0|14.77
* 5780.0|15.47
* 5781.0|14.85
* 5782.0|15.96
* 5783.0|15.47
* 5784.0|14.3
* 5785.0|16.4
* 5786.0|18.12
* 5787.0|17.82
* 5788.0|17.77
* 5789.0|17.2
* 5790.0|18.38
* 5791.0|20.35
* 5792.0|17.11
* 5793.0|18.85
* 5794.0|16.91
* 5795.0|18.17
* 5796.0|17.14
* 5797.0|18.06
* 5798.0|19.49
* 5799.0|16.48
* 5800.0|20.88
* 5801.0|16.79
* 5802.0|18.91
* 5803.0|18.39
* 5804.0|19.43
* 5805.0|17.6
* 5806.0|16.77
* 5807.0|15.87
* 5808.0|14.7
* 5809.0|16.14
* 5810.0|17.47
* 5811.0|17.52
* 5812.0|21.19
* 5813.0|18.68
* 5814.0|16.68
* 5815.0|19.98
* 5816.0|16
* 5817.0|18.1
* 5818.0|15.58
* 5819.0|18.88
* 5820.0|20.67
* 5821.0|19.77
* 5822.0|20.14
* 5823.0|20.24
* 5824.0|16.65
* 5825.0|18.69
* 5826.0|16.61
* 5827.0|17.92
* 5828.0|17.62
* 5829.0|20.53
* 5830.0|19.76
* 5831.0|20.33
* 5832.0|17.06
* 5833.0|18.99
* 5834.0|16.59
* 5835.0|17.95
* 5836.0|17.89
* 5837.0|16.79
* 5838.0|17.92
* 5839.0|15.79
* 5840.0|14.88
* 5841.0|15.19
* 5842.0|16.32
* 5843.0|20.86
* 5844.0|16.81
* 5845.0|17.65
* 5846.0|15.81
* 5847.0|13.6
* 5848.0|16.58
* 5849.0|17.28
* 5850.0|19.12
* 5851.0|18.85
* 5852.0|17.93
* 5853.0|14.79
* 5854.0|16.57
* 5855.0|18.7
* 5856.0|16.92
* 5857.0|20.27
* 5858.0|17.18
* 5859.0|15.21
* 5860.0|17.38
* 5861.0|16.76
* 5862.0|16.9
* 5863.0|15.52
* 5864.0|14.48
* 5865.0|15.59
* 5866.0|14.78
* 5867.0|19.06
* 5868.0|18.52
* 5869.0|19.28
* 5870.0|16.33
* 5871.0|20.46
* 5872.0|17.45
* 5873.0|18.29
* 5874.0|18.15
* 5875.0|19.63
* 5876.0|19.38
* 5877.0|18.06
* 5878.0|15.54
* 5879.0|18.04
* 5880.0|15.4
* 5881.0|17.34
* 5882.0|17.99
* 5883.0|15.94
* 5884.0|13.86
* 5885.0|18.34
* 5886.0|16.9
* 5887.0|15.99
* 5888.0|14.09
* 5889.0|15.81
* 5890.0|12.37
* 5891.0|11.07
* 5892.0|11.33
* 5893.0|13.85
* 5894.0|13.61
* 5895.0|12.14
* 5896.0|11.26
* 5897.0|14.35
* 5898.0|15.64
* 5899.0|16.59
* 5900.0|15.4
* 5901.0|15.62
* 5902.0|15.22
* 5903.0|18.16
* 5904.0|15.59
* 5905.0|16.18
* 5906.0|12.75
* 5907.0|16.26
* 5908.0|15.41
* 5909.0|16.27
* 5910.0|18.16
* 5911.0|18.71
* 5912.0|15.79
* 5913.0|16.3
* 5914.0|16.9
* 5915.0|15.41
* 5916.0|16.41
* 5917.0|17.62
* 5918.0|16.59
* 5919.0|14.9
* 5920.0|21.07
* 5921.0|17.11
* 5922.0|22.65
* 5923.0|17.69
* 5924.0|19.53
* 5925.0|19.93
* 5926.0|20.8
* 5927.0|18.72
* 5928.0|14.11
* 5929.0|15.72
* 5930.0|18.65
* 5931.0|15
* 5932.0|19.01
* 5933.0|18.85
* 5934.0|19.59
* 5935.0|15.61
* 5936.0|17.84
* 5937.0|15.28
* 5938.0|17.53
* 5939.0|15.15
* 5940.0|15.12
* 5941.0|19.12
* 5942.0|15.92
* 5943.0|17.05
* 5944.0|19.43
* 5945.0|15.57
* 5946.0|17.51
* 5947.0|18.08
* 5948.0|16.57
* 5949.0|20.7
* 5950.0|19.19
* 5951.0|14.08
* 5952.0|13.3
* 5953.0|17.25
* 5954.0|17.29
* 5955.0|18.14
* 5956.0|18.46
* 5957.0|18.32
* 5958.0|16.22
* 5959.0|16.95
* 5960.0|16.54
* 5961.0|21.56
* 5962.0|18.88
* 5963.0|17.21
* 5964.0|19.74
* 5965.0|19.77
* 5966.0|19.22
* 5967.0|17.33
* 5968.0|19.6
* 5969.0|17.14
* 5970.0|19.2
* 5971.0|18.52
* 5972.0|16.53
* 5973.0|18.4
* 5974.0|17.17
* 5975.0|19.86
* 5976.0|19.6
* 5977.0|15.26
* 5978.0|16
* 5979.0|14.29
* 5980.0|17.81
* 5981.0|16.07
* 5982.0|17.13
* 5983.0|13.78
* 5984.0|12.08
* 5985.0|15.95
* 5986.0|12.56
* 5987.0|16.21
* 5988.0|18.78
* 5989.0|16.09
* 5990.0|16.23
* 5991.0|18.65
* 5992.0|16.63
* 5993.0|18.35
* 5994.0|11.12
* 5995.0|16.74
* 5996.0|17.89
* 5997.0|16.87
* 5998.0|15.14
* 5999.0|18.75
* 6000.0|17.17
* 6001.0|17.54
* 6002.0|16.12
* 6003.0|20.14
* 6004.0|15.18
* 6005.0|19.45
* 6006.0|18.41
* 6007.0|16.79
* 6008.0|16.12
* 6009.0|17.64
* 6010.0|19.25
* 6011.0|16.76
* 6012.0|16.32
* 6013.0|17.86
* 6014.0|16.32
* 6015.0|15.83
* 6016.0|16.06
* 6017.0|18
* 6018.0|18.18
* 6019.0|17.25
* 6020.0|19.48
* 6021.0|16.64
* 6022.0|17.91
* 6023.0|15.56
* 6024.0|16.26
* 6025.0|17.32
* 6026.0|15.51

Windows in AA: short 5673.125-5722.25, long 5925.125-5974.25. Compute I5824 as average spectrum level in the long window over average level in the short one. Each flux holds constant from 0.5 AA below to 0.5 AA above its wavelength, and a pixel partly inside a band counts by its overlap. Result 1.0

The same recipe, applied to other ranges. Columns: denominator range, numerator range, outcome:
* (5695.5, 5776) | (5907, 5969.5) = 1.01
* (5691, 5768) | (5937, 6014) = 0.99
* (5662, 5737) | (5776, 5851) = 1.03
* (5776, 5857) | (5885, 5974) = 0.96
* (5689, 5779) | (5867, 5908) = 0.92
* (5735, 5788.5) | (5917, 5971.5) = 1.04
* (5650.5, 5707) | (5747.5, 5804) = 1.05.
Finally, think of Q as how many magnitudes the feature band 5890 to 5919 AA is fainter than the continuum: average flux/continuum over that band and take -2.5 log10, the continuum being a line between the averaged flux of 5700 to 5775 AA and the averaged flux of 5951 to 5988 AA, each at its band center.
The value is 0.13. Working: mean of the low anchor 17.4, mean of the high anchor 17.2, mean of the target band 15.2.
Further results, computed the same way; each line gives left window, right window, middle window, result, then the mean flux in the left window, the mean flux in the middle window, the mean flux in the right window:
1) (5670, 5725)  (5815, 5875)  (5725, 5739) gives -0.03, 17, 17.6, 17.6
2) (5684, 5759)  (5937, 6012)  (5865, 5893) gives 0.04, 17.3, 16.6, 17.2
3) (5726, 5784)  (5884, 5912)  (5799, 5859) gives -0.11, 17.2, 17.7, 15.1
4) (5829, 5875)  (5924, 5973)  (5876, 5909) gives 0.15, 17.4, 15.3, 17.7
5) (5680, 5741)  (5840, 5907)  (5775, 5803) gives -0.03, 17.1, 17.1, 16.3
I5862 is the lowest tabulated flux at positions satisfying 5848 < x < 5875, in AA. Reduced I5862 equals 14.48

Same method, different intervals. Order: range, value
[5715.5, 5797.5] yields 13.25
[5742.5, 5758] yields 15.24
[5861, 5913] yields 11.07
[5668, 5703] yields 13.9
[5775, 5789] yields 14.05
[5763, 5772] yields 13.91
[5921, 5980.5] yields 13.3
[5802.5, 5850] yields 13.6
